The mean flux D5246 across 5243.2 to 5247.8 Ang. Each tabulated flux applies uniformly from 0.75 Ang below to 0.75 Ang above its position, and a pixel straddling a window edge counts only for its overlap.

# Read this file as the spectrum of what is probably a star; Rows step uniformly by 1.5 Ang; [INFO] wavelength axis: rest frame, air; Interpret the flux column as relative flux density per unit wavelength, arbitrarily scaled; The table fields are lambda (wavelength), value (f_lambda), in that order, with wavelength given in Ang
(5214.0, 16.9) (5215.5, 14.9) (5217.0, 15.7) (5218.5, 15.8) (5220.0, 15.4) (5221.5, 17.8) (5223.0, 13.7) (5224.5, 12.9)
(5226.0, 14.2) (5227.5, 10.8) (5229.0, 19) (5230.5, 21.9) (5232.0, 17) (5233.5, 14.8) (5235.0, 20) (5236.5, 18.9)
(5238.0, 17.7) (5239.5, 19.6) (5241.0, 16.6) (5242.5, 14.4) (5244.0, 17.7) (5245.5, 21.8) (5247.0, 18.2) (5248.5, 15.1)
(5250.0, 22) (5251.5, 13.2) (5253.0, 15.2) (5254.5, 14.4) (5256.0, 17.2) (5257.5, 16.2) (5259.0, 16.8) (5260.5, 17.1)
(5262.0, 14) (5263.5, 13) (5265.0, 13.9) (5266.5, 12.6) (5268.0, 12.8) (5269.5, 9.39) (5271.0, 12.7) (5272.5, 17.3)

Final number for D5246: 19.1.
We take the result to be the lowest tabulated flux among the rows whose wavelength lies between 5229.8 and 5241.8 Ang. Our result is 14.8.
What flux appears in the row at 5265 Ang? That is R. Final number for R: 13.9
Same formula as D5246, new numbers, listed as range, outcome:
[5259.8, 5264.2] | 14.7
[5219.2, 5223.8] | 15.6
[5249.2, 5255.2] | 16.2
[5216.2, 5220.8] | 15.6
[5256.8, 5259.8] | 16.5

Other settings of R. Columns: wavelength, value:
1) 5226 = 14.2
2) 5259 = 16.8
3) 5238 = 17.7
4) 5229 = 19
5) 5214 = 16.9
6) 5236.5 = 18.9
